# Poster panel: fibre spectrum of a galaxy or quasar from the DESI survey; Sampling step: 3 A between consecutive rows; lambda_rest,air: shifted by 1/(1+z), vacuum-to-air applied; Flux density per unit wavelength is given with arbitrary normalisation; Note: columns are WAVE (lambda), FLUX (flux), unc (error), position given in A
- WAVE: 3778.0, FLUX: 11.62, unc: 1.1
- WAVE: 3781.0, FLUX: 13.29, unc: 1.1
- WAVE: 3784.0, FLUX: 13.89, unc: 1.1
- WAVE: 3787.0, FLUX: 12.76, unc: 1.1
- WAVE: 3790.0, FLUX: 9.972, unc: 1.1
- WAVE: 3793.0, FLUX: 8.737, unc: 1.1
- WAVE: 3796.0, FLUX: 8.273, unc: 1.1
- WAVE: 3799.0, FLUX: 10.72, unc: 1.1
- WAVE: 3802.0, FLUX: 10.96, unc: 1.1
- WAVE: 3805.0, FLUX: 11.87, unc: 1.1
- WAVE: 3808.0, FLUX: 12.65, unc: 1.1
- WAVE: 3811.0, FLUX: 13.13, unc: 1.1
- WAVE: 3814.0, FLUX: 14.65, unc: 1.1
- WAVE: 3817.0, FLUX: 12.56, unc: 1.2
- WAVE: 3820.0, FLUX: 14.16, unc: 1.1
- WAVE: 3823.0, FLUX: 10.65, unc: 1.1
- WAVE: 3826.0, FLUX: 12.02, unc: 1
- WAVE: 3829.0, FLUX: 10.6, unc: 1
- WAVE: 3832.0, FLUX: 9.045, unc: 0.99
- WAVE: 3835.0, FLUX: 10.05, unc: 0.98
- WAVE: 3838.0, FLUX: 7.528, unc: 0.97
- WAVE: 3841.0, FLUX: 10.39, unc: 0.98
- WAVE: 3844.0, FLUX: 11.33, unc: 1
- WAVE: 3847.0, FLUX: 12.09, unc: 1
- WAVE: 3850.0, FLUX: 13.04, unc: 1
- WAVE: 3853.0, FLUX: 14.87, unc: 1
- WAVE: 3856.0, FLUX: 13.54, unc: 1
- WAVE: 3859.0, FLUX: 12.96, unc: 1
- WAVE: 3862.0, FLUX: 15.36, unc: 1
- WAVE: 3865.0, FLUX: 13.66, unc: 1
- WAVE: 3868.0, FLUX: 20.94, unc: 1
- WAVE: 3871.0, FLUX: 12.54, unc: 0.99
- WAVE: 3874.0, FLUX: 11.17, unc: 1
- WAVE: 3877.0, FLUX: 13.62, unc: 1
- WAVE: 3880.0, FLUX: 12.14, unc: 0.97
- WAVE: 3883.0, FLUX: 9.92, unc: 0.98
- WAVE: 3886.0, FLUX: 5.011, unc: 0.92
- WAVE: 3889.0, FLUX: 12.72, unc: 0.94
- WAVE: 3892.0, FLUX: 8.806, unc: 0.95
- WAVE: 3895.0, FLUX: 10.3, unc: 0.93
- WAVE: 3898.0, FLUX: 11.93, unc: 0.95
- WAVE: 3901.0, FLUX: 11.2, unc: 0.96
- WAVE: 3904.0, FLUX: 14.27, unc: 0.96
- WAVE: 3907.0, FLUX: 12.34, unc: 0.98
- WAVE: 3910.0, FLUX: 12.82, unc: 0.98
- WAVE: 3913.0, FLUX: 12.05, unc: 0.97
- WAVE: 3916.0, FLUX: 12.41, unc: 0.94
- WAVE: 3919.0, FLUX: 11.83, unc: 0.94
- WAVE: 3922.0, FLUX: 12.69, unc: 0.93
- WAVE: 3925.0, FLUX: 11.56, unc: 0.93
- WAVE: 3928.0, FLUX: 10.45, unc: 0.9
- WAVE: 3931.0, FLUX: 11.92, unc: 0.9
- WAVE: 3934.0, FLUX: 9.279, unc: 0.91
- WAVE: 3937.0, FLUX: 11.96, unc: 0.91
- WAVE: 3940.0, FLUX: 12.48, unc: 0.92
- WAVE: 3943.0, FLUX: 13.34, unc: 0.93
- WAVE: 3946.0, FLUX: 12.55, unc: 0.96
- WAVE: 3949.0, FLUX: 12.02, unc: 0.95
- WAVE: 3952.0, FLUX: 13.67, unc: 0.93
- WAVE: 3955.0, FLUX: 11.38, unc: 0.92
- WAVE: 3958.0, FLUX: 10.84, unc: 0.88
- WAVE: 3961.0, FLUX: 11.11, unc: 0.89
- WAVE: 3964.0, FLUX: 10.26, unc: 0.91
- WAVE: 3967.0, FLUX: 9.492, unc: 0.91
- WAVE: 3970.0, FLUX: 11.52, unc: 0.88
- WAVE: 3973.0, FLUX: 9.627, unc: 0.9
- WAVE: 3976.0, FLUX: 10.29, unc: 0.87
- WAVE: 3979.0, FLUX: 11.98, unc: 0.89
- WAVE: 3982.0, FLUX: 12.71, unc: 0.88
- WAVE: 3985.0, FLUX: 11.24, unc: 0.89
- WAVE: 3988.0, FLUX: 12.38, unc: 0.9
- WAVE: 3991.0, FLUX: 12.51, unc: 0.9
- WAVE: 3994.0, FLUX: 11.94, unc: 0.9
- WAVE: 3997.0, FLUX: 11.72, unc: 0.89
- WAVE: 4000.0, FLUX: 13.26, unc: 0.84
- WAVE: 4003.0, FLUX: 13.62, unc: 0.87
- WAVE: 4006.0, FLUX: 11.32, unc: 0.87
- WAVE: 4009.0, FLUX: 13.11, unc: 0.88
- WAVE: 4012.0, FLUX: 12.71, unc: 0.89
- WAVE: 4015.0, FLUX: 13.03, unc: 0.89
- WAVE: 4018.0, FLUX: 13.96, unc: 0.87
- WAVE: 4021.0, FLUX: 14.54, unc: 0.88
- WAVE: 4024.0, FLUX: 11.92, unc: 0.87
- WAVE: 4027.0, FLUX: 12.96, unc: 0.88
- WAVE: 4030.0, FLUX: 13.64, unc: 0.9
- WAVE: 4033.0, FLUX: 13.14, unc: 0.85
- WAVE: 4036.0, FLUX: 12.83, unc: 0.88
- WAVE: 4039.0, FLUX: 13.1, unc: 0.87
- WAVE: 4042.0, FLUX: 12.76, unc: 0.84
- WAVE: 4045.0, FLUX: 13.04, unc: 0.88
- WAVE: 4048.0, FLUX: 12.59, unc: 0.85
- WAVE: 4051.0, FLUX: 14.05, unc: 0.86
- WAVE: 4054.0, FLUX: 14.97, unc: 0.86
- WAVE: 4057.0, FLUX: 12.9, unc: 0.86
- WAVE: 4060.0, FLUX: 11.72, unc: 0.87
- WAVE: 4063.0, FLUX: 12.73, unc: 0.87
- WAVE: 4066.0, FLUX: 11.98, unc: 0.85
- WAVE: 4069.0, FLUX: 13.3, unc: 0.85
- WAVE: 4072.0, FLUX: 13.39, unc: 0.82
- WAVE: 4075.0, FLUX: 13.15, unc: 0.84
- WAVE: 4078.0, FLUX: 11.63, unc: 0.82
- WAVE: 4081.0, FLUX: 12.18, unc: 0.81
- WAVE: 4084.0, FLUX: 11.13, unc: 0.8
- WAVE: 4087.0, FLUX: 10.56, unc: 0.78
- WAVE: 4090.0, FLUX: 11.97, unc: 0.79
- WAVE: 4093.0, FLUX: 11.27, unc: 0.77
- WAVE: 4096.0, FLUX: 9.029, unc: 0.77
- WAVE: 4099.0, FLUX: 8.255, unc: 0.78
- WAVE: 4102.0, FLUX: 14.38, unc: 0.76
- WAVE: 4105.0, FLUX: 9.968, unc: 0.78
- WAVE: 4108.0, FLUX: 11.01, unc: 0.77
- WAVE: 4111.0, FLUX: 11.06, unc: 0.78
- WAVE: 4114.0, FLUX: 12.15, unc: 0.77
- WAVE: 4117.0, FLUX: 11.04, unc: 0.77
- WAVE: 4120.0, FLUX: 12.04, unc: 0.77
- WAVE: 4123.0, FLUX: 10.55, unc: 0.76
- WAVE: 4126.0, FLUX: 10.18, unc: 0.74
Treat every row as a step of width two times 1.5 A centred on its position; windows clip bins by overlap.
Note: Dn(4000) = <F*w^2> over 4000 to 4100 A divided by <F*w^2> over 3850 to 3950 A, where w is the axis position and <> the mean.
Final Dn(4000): 1.1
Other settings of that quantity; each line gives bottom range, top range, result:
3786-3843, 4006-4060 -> 1.33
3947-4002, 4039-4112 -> 1.09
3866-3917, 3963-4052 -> 1.09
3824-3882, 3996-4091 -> 1.13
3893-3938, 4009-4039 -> 1.18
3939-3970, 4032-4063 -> 1.17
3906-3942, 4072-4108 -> 1.04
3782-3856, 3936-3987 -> 1.08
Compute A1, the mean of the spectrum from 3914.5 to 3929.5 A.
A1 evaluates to 11.8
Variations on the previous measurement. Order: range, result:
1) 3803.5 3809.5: 12.3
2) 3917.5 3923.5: 12.3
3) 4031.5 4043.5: 13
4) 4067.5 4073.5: 13.3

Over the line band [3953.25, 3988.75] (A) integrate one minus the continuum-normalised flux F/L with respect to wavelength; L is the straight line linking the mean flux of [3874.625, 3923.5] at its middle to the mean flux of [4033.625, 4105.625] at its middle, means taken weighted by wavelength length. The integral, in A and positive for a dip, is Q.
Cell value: 2.3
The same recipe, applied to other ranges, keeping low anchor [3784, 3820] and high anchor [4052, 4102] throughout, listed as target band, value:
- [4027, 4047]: -1.9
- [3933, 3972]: 1.0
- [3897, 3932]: -0.9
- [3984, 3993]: -0.1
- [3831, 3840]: 2.1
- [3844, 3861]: -2.1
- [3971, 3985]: 0.8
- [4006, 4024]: -1.9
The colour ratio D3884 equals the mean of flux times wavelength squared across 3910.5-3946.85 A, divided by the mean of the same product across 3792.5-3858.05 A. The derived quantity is 1.09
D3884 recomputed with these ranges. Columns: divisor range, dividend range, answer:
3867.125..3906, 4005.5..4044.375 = 1.19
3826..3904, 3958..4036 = 1.10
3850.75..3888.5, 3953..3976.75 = 0.86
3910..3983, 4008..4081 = 1.18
